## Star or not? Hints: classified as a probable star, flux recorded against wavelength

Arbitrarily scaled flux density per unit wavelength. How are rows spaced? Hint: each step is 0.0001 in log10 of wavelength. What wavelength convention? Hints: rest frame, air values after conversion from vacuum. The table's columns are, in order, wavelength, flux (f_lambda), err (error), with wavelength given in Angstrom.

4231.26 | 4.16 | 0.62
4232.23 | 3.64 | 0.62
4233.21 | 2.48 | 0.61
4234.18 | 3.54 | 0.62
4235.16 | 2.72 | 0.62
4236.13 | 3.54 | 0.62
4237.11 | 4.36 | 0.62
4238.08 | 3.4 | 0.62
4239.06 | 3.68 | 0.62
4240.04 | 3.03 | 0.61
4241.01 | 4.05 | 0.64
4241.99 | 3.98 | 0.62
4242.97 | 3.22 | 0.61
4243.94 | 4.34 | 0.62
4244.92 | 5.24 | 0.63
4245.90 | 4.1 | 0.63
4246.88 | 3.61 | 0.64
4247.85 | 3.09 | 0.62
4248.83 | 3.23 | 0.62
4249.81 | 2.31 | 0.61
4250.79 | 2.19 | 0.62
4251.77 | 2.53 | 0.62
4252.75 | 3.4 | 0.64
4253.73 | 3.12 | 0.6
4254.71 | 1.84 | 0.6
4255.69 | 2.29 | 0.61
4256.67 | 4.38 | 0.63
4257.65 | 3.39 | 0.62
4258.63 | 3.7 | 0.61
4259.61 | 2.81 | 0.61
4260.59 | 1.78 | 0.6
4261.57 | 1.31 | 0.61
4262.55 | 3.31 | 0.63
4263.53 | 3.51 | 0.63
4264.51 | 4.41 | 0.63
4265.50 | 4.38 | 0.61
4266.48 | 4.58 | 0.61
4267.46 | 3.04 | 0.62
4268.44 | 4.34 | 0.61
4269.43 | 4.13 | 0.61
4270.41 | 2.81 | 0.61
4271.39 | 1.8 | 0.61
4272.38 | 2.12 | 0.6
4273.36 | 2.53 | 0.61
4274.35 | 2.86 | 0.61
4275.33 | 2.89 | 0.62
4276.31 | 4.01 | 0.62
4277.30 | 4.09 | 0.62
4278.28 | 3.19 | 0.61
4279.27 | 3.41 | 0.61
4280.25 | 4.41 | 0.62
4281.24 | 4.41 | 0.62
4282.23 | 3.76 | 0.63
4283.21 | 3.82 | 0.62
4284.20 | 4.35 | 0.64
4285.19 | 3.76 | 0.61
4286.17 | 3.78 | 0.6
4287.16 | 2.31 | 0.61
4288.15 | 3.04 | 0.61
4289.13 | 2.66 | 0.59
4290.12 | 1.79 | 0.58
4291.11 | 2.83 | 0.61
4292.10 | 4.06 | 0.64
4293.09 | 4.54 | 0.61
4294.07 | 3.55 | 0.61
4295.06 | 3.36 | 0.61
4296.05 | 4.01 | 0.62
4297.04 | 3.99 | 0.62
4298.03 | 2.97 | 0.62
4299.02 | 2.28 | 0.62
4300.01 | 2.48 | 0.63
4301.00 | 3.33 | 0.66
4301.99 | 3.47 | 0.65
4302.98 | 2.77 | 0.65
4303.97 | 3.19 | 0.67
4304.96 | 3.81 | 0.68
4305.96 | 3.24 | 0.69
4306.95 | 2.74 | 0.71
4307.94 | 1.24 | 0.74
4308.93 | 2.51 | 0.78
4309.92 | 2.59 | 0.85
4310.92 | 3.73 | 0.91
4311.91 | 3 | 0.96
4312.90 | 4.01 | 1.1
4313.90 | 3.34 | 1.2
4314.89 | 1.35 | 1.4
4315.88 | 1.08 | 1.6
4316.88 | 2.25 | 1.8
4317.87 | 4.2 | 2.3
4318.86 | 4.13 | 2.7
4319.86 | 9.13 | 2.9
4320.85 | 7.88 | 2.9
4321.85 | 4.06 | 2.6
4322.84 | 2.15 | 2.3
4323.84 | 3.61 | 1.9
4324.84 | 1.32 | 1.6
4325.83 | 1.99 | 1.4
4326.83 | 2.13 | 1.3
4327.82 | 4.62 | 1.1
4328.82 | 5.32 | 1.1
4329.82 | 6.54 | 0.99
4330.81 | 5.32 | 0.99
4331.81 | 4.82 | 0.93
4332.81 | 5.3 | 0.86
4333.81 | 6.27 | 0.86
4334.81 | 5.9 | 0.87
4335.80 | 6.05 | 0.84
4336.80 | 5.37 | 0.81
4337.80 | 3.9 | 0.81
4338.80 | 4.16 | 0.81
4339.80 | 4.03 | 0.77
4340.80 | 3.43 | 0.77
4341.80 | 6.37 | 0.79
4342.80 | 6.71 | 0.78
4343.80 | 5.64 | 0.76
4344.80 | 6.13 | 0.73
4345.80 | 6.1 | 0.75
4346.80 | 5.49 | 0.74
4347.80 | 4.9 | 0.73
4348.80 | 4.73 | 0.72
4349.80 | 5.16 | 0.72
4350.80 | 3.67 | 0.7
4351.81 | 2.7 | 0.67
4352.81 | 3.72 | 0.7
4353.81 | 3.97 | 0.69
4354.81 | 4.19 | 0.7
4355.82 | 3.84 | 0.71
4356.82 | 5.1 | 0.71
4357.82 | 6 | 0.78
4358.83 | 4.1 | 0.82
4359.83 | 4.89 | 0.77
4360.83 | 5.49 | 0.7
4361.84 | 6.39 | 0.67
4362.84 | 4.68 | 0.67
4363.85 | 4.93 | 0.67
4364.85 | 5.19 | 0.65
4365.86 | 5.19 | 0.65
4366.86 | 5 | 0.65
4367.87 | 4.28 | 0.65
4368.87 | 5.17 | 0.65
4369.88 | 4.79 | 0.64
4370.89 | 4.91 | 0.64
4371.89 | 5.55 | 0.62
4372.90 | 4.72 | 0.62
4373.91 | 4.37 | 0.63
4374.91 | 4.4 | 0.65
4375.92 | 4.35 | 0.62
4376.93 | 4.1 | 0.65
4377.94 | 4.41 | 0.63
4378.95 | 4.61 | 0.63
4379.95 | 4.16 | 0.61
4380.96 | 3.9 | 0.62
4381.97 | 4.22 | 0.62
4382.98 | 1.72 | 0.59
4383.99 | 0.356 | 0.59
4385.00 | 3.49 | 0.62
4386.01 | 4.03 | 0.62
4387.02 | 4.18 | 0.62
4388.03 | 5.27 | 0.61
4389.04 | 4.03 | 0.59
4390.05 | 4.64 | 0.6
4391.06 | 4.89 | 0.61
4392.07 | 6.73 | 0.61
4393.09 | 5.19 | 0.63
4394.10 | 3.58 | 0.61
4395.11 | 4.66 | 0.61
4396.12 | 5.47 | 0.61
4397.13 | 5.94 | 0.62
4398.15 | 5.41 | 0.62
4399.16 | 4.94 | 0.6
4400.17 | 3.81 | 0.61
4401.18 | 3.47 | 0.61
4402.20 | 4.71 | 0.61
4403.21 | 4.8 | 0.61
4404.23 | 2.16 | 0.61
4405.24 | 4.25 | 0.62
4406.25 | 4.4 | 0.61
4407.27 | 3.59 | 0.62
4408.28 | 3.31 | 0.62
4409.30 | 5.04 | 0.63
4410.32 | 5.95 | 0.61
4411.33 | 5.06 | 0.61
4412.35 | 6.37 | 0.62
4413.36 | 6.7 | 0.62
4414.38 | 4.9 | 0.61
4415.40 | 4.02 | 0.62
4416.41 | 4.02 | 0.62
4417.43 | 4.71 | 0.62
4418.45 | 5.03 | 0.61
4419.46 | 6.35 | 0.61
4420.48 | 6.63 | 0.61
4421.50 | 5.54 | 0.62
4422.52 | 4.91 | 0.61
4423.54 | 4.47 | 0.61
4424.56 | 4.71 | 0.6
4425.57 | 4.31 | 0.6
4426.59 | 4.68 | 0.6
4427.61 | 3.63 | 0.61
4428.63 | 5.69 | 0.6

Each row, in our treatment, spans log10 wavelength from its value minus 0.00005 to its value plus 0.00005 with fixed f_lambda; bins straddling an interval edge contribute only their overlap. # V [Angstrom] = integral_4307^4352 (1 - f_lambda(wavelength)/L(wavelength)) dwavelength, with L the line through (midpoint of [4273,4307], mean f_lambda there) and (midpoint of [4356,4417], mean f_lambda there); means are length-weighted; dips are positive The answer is -4.8 Angstrom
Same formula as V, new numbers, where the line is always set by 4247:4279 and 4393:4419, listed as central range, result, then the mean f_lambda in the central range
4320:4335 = -2.9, 4.56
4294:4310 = 2.3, 3.03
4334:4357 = -4.9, 4.85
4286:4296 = 0.6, 3.21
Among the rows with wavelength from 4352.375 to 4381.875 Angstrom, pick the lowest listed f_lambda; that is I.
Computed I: 3.72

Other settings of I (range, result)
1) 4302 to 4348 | 1.08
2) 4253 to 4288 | 1.31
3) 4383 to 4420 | 0.356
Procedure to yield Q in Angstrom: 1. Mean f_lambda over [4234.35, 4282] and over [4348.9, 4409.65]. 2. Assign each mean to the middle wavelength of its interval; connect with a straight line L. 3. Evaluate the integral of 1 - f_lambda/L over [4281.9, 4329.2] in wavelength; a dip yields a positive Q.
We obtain 5.2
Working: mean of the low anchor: 3.35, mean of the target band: 3.36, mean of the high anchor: 4.44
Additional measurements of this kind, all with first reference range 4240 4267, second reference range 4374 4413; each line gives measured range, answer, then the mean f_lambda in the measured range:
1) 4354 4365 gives -2.2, 4.95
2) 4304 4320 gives 2.7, 3.14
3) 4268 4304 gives 2.4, 3.33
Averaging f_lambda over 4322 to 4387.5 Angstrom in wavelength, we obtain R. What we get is 4.52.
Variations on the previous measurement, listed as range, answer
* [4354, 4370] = 4.94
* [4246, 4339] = 3.52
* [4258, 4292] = 3.3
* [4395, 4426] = 4.83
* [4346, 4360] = 4.49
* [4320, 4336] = 4.66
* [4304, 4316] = 2.79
